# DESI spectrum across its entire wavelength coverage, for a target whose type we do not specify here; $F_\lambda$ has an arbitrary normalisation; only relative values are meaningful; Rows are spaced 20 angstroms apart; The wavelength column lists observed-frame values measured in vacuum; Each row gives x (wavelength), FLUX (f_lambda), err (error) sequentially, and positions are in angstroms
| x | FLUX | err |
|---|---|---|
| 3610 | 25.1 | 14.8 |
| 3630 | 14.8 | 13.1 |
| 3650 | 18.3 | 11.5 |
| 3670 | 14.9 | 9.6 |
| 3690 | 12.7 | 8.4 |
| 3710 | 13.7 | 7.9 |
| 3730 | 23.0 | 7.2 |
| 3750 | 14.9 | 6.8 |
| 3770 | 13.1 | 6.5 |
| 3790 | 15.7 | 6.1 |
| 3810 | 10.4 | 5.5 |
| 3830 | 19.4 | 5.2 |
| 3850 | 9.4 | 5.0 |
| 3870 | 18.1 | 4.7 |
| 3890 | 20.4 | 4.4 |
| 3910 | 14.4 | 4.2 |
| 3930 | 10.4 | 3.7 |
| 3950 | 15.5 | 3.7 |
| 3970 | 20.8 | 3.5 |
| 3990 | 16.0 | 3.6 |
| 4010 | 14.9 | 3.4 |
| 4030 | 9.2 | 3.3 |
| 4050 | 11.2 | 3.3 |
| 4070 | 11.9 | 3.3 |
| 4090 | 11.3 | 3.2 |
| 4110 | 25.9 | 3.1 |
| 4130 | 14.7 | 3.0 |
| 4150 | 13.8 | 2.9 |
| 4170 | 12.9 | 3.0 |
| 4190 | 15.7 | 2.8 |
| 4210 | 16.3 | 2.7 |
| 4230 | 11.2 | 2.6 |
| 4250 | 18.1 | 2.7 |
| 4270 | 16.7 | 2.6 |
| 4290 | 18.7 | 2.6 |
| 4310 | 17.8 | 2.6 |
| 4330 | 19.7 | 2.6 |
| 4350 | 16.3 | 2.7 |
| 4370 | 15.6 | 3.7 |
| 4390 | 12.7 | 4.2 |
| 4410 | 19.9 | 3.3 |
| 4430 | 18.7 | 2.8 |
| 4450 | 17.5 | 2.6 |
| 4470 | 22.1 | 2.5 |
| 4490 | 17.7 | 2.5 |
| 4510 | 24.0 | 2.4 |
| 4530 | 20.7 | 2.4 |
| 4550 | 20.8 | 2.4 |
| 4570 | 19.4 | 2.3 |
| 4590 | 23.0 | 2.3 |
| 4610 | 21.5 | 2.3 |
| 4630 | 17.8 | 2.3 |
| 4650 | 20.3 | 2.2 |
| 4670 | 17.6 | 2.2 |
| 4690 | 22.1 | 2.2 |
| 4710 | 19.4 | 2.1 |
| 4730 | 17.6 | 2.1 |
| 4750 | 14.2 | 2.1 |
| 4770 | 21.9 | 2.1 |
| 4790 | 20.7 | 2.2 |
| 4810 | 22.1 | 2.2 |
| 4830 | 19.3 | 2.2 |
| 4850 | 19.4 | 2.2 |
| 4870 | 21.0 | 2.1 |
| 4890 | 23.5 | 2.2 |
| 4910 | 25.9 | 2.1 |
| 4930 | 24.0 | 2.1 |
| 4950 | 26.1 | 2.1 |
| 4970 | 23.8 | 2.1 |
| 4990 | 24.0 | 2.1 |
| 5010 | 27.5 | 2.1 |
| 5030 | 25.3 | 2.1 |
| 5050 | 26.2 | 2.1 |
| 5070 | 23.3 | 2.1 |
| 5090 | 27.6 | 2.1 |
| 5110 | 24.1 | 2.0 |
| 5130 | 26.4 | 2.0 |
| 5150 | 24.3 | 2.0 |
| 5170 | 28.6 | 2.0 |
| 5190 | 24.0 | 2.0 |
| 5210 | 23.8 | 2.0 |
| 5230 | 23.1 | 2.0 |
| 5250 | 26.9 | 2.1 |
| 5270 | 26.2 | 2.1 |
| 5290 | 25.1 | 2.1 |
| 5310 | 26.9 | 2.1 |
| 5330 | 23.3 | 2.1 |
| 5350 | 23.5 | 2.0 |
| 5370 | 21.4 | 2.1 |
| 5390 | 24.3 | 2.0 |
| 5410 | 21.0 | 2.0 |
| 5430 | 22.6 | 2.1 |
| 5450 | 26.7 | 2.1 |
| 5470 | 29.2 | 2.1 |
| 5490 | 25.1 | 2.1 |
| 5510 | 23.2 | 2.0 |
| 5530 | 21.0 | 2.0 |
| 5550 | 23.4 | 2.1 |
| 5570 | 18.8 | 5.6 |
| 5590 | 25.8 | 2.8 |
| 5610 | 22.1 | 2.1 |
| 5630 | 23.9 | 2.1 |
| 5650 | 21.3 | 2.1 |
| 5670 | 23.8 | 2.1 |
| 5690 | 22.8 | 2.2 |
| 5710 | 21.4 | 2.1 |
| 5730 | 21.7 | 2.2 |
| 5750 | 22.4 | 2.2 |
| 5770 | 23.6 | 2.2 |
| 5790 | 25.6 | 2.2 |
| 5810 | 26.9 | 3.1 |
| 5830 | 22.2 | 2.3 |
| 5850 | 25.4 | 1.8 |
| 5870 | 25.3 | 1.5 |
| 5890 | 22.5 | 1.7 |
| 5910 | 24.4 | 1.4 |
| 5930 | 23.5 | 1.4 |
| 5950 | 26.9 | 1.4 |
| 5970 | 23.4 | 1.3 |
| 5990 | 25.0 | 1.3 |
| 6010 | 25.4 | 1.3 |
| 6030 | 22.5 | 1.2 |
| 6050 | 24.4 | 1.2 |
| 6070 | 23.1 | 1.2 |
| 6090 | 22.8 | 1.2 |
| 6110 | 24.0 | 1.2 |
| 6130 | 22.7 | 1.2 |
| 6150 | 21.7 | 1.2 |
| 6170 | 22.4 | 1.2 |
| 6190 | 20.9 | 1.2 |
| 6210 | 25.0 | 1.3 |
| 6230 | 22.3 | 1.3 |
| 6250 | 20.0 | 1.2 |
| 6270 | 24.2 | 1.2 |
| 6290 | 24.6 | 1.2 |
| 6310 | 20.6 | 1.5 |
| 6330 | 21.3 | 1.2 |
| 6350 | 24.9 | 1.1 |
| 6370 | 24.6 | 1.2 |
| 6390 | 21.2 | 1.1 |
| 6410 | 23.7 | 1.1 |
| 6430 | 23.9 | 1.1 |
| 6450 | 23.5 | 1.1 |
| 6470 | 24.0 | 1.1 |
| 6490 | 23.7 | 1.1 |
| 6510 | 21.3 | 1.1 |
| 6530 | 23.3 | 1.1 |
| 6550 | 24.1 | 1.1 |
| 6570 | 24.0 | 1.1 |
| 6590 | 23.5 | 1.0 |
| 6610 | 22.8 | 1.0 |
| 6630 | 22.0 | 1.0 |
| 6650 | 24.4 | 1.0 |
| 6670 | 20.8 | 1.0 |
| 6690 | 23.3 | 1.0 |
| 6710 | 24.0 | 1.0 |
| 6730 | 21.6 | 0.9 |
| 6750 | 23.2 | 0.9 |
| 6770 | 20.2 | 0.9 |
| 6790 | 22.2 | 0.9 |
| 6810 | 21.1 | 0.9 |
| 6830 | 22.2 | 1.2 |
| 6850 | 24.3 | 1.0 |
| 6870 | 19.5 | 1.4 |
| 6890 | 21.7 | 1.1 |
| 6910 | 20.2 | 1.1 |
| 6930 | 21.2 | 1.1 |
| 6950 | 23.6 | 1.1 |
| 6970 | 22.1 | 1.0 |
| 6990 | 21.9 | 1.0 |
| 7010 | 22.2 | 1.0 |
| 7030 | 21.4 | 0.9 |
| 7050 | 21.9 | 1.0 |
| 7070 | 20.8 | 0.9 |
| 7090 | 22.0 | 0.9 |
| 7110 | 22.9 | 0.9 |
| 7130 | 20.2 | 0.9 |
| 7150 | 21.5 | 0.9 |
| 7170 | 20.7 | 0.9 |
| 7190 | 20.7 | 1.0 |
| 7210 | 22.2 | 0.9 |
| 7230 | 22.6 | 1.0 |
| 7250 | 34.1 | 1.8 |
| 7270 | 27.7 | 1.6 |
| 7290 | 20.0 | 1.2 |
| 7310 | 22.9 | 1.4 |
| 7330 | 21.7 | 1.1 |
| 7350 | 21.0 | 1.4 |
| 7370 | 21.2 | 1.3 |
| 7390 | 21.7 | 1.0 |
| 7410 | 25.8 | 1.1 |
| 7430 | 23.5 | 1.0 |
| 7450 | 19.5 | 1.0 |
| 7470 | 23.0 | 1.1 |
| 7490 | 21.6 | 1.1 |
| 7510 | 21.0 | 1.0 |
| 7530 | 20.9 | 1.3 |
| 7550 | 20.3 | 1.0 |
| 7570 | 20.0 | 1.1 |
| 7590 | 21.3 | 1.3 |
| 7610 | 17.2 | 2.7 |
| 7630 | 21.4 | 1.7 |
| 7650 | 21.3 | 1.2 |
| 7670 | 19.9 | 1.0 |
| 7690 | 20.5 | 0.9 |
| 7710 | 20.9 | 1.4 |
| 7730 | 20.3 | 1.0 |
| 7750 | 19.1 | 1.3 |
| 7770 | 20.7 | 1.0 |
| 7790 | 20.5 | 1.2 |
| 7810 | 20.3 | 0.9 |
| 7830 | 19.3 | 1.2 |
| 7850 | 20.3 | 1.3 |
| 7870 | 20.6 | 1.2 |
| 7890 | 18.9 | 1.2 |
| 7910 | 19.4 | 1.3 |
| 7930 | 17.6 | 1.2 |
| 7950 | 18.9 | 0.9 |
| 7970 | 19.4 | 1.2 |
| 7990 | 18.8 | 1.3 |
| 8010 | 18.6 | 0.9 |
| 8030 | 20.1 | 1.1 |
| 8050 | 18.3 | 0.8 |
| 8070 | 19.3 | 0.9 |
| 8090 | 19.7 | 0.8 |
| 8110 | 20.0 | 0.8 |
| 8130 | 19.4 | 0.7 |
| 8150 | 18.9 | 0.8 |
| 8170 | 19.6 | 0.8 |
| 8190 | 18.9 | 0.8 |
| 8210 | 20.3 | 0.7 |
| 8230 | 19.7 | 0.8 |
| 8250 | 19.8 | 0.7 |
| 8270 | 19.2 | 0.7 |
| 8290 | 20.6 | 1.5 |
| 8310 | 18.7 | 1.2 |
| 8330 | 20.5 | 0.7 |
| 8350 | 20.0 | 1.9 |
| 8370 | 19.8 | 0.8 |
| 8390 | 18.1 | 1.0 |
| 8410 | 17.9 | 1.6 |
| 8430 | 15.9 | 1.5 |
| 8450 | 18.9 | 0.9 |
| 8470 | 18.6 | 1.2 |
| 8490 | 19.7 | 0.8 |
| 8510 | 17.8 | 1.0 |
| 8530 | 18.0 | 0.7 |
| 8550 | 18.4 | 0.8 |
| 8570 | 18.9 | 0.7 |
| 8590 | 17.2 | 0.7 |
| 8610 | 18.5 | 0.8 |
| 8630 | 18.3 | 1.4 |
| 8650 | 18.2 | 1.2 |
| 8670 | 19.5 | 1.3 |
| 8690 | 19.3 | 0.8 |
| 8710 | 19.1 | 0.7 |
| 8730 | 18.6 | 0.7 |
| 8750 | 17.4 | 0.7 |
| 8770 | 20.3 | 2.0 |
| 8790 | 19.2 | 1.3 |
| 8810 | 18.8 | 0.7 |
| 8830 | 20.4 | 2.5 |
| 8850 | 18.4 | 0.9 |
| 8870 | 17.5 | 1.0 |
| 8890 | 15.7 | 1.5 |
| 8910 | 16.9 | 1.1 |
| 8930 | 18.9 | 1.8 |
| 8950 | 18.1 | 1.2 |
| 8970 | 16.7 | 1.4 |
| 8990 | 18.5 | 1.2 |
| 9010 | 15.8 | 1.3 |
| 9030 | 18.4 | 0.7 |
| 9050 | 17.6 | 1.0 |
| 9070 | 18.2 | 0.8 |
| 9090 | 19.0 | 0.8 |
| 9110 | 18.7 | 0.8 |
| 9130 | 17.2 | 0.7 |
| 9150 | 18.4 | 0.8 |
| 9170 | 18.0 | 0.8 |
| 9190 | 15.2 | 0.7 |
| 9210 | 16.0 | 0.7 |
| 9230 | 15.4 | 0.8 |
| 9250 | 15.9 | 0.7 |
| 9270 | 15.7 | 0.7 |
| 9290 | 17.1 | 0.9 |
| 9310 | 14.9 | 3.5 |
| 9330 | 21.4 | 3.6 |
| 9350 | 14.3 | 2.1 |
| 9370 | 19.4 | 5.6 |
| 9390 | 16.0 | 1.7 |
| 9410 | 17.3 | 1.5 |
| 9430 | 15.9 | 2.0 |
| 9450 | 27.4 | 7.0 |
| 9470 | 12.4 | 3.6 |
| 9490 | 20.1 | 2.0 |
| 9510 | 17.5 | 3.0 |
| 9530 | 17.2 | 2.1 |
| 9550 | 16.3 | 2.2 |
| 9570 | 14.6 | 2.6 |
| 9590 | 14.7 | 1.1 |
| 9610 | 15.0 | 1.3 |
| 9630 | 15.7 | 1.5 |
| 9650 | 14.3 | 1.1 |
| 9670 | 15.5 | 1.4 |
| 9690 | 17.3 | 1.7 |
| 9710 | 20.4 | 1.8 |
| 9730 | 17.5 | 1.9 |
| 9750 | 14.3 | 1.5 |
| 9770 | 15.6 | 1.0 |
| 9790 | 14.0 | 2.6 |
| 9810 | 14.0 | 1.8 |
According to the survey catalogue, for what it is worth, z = 0.104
